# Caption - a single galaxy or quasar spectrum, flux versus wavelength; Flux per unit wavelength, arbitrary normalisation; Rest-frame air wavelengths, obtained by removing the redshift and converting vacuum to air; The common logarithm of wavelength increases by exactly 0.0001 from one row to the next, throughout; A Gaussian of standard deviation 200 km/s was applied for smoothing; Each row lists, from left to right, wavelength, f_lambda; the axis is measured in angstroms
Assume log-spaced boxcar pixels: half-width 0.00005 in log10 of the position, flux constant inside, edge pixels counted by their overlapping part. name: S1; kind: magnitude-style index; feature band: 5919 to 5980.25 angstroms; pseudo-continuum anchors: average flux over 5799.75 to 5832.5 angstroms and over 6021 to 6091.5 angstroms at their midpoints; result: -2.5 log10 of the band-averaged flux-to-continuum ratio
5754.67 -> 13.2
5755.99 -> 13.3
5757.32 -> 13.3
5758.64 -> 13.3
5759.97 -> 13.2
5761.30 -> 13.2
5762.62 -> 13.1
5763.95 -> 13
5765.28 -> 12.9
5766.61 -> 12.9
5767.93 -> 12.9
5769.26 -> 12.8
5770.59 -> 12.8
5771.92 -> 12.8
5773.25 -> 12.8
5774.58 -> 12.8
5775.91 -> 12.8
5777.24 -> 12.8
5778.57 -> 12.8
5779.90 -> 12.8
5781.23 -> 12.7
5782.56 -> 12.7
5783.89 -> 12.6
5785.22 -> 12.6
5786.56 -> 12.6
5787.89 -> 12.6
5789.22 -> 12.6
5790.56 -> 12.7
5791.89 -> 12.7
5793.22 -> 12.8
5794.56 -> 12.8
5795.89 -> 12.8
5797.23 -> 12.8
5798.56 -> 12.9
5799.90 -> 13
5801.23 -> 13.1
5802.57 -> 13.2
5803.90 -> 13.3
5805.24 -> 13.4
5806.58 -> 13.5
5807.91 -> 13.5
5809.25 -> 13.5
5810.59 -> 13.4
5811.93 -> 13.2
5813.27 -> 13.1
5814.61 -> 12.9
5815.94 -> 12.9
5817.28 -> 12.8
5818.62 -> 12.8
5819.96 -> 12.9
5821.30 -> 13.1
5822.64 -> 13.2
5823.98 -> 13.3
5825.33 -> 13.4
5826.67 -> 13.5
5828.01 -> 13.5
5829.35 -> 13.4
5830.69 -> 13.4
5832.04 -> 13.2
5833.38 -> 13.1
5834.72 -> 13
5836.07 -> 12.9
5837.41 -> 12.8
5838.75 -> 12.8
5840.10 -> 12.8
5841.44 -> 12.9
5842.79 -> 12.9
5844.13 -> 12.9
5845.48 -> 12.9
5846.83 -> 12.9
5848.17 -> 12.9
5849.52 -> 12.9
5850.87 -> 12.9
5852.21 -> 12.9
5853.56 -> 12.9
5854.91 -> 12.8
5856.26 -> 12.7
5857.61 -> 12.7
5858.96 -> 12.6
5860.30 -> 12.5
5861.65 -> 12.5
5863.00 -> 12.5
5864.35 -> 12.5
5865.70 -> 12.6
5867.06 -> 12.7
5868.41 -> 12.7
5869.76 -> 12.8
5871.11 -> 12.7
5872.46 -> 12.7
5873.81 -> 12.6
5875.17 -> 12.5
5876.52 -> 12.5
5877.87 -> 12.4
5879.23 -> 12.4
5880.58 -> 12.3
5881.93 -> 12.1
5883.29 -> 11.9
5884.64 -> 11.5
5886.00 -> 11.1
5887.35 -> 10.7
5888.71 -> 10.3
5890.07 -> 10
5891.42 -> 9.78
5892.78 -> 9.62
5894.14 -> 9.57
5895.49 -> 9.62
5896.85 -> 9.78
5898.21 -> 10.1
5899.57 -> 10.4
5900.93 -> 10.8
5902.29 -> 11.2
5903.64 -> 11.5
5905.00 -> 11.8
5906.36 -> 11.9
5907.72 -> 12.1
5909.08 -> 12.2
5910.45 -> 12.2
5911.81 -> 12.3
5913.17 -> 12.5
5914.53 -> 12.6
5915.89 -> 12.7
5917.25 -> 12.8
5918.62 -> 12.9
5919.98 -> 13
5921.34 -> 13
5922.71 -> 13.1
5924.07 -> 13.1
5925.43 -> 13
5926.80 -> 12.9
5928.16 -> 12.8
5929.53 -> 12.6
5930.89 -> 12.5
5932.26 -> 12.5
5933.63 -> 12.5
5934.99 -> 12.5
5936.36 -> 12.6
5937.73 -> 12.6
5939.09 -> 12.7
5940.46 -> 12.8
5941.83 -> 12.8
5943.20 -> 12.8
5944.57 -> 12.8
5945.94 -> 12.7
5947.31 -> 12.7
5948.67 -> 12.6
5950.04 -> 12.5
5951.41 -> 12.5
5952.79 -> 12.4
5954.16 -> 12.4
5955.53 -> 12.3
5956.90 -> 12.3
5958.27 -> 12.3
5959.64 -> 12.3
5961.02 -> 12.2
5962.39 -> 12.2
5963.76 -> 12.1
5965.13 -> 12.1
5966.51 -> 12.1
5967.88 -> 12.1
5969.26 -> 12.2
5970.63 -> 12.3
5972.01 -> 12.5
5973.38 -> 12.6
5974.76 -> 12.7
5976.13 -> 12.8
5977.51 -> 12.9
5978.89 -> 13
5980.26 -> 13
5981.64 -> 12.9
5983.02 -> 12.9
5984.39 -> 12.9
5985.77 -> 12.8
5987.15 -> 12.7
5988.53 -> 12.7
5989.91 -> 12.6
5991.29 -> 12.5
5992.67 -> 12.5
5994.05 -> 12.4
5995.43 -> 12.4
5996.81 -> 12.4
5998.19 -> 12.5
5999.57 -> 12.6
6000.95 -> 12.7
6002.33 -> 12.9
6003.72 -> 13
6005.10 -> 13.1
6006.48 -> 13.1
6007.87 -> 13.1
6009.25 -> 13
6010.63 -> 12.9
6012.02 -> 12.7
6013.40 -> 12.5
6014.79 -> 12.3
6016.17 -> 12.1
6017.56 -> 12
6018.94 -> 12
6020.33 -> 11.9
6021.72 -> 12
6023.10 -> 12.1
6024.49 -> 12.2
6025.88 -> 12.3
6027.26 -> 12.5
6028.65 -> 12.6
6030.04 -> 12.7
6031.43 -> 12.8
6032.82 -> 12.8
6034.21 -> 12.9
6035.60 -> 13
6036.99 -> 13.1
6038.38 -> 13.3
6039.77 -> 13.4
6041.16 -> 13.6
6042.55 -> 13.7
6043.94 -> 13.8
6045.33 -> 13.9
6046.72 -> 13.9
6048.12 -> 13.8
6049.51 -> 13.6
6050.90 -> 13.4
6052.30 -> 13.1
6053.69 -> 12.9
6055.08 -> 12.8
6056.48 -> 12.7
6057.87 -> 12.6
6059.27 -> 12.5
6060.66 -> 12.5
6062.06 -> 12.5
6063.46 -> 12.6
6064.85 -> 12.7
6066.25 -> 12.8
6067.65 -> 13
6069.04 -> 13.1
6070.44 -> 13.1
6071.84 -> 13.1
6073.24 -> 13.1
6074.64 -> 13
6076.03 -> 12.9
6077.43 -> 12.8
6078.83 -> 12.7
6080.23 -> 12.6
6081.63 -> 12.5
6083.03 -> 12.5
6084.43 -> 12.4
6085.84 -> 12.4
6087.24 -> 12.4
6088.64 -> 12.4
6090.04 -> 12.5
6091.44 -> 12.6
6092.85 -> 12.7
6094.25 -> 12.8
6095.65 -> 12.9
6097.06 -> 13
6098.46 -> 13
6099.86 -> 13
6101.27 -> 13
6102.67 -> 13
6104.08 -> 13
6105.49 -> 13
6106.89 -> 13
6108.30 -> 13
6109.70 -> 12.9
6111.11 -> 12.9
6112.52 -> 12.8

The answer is 0.04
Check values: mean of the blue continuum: 13.2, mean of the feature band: 12.6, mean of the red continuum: 12.9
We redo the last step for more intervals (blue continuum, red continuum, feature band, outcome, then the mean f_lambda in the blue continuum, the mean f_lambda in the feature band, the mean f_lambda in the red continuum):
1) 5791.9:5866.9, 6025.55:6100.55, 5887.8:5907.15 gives 0.232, 13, 10.5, 12.9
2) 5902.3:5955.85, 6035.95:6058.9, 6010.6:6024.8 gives 0.079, 12.6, 12.2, 13.3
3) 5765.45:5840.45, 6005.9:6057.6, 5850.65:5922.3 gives 0.089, 13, 11.9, 12.9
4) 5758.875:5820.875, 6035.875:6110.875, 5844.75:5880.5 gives 0.023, 12.9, 12.7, 13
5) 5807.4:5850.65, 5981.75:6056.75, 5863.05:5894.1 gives 0.106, 13.1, 11.8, 12.8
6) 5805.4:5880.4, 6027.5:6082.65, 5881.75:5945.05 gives 0.093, 12.9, 11.9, 13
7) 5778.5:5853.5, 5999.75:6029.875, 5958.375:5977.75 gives 0.025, 13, 12.3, 12.5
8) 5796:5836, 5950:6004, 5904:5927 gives 0.017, 13.2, 12.6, 12.5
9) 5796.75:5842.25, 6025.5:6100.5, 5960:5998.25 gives 0.039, 13.1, 12.5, 12.9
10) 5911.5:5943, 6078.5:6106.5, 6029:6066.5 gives -0.030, 12.7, 13.1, 12.7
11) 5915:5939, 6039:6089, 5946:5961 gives 0.033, 12.8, 12.4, 13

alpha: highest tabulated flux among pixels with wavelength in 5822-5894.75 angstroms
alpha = 13.5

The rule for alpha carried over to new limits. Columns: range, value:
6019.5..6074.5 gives 13.9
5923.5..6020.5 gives 13.1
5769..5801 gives 13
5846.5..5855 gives 12.9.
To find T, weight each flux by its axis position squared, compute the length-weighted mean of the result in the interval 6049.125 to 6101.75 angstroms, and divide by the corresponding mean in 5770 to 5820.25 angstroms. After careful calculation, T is 1.09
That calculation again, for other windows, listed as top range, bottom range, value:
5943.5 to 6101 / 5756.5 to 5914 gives 1.08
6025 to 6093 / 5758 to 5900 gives 1.11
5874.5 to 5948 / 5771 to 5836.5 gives 0.96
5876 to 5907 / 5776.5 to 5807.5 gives 0.88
